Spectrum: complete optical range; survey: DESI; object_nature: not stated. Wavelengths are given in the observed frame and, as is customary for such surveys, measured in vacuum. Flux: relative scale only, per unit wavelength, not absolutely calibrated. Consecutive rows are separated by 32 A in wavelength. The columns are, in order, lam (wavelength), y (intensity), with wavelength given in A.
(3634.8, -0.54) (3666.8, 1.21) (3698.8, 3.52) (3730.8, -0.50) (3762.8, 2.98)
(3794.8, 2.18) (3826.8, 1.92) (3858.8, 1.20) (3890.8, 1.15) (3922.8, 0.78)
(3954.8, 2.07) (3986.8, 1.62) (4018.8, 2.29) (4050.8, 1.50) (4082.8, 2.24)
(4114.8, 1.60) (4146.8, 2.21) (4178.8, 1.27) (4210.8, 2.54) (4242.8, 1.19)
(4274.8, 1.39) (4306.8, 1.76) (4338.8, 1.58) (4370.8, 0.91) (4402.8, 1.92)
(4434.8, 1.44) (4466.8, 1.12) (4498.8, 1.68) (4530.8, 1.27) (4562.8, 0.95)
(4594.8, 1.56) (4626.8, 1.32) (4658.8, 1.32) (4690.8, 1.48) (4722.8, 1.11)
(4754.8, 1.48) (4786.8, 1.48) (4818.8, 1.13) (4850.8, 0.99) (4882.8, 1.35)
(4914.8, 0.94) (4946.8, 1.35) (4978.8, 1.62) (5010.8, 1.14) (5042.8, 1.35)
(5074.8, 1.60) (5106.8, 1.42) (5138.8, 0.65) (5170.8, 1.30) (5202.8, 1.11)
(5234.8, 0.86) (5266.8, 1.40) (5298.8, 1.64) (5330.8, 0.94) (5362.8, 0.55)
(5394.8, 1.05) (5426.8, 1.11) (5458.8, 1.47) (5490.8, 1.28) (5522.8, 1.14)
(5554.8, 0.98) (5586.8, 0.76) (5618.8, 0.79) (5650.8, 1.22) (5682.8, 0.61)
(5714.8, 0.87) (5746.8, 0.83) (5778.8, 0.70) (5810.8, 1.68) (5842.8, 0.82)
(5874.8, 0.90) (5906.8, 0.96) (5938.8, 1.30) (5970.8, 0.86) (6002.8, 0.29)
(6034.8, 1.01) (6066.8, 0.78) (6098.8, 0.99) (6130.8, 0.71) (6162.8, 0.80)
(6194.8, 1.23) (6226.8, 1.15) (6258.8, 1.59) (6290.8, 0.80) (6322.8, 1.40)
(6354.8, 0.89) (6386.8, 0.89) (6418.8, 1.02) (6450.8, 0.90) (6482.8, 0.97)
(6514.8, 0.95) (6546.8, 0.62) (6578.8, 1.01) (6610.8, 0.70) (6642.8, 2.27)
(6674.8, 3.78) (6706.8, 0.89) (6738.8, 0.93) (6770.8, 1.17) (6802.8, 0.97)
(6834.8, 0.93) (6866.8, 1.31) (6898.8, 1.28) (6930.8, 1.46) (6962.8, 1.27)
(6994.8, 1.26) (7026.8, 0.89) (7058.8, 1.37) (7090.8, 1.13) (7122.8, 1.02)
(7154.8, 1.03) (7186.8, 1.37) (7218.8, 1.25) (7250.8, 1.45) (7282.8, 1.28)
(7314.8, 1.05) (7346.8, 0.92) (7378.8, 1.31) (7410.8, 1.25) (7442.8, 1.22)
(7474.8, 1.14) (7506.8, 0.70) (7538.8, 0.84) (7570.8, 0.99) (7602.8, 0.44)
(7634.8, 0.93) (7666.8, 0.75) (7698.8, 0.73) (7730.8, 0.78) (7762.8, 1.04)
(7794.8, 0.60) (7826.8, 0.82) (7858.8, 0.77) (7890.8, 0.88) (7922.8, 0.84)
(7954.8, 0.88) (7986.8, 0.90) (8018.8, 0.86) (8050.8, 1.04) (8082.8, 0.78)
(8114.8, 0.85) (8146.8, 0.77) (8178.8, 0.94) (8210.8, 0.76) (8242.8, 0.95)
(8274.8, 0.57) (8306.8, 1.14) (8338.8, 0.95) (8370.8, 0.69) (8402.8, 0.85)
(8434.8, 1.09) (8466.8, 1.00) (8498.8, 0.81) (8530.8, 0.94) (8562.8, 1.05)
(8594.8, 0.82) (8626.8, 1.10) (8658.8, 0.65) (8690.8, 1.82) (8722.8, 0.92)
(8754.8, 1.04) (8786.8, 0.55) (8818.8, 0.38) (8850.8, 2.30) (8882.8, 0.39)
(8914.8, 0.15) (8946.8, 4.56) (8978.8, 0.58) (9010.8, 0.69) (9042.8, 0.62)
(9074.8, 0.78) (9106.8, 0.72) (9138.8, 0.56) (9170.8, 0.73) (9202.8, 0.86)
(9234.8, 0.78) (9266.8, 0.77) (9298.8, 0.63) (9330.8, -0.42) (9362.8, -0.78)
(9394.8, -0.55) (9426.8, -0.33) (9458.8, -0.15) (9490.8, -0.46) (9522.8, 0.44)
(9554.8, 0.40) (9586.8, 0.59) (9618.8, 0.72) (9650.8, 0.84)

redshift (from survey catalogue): 0.786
